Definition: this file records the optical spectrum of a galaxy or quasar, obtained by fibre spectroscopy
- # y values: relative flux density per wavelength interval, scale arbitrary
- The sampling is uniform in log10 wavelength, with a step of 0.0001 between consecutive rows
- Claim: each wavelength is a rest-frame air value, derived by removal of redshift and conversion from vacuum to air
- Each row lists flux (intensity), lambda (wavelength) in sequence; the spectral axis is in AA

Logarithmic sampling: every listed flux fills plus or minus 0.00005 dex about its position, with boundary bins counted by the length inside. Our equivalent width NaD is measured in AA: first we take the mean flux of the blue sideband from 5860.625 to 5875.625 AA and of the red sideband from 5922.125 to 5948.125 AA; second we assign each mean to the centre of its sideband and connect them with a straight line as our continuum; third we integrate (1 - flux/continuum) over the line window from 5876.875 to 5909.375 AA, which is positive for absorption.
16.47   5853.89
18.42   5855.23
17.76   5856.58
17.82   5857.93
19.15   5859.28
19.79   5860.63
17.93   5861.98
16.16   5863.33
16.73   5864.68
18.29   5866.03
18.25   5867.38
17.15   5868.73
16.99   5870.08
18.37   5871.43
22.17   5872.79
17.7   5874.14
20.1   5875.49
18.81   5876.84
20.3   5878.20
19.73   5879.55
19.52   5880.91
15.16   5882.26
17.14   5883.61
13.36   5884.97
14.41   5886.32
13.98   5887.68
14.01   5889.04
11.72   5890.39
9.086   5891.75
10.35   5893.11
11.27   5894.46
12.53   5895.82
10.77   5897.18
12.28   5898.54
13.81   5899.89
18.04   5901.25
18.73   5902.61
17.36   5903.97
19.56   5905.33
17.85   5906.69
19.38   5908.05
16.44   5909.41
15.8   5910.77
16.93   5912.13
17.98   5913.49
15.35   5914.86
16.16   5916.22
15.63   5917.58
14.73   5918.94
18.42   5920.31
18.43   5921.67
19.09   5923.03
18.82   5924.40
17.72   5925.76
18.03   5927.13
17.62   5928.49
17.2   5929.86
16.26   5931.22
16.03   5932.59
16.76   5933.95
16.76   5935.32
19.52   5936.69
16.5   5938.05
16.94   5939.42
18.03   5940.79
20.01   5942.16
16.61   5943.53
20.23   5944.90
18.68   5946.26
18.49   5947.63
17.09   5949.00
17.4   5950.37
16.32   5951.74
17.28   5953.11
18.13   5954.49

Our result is 4.9 AA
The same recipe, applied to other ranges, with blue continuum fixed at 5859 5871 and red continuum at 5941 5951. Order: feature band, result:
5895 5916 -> 2.2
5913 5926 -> 0.7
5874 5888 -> 0.4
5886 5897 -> 3.6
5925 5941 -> 0.9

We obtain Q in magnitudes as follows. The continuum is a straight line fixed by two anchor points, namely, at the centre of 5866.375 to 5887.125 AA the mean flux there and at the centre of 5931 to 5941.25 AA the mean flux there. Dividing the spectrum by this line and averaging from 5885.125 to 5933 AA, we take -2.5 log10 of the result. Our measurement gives 0.11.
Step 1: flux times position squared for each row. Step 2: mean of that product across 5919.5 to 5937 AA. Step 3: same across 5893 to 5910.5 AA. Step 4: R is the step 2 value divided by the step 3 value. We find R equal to 1.2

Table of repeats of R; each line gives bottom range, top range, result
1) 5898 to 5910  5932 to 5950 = 1.05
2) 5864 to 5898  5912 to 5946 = 1.12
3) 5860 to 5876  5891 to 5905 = 0.75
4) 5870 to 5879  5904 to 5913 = 0.92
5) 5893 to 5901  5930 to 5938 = 1.41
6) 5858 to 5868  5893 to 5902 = 0.73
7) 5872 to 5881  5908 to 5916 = 0.86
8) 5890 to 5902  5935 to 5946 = 1.50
